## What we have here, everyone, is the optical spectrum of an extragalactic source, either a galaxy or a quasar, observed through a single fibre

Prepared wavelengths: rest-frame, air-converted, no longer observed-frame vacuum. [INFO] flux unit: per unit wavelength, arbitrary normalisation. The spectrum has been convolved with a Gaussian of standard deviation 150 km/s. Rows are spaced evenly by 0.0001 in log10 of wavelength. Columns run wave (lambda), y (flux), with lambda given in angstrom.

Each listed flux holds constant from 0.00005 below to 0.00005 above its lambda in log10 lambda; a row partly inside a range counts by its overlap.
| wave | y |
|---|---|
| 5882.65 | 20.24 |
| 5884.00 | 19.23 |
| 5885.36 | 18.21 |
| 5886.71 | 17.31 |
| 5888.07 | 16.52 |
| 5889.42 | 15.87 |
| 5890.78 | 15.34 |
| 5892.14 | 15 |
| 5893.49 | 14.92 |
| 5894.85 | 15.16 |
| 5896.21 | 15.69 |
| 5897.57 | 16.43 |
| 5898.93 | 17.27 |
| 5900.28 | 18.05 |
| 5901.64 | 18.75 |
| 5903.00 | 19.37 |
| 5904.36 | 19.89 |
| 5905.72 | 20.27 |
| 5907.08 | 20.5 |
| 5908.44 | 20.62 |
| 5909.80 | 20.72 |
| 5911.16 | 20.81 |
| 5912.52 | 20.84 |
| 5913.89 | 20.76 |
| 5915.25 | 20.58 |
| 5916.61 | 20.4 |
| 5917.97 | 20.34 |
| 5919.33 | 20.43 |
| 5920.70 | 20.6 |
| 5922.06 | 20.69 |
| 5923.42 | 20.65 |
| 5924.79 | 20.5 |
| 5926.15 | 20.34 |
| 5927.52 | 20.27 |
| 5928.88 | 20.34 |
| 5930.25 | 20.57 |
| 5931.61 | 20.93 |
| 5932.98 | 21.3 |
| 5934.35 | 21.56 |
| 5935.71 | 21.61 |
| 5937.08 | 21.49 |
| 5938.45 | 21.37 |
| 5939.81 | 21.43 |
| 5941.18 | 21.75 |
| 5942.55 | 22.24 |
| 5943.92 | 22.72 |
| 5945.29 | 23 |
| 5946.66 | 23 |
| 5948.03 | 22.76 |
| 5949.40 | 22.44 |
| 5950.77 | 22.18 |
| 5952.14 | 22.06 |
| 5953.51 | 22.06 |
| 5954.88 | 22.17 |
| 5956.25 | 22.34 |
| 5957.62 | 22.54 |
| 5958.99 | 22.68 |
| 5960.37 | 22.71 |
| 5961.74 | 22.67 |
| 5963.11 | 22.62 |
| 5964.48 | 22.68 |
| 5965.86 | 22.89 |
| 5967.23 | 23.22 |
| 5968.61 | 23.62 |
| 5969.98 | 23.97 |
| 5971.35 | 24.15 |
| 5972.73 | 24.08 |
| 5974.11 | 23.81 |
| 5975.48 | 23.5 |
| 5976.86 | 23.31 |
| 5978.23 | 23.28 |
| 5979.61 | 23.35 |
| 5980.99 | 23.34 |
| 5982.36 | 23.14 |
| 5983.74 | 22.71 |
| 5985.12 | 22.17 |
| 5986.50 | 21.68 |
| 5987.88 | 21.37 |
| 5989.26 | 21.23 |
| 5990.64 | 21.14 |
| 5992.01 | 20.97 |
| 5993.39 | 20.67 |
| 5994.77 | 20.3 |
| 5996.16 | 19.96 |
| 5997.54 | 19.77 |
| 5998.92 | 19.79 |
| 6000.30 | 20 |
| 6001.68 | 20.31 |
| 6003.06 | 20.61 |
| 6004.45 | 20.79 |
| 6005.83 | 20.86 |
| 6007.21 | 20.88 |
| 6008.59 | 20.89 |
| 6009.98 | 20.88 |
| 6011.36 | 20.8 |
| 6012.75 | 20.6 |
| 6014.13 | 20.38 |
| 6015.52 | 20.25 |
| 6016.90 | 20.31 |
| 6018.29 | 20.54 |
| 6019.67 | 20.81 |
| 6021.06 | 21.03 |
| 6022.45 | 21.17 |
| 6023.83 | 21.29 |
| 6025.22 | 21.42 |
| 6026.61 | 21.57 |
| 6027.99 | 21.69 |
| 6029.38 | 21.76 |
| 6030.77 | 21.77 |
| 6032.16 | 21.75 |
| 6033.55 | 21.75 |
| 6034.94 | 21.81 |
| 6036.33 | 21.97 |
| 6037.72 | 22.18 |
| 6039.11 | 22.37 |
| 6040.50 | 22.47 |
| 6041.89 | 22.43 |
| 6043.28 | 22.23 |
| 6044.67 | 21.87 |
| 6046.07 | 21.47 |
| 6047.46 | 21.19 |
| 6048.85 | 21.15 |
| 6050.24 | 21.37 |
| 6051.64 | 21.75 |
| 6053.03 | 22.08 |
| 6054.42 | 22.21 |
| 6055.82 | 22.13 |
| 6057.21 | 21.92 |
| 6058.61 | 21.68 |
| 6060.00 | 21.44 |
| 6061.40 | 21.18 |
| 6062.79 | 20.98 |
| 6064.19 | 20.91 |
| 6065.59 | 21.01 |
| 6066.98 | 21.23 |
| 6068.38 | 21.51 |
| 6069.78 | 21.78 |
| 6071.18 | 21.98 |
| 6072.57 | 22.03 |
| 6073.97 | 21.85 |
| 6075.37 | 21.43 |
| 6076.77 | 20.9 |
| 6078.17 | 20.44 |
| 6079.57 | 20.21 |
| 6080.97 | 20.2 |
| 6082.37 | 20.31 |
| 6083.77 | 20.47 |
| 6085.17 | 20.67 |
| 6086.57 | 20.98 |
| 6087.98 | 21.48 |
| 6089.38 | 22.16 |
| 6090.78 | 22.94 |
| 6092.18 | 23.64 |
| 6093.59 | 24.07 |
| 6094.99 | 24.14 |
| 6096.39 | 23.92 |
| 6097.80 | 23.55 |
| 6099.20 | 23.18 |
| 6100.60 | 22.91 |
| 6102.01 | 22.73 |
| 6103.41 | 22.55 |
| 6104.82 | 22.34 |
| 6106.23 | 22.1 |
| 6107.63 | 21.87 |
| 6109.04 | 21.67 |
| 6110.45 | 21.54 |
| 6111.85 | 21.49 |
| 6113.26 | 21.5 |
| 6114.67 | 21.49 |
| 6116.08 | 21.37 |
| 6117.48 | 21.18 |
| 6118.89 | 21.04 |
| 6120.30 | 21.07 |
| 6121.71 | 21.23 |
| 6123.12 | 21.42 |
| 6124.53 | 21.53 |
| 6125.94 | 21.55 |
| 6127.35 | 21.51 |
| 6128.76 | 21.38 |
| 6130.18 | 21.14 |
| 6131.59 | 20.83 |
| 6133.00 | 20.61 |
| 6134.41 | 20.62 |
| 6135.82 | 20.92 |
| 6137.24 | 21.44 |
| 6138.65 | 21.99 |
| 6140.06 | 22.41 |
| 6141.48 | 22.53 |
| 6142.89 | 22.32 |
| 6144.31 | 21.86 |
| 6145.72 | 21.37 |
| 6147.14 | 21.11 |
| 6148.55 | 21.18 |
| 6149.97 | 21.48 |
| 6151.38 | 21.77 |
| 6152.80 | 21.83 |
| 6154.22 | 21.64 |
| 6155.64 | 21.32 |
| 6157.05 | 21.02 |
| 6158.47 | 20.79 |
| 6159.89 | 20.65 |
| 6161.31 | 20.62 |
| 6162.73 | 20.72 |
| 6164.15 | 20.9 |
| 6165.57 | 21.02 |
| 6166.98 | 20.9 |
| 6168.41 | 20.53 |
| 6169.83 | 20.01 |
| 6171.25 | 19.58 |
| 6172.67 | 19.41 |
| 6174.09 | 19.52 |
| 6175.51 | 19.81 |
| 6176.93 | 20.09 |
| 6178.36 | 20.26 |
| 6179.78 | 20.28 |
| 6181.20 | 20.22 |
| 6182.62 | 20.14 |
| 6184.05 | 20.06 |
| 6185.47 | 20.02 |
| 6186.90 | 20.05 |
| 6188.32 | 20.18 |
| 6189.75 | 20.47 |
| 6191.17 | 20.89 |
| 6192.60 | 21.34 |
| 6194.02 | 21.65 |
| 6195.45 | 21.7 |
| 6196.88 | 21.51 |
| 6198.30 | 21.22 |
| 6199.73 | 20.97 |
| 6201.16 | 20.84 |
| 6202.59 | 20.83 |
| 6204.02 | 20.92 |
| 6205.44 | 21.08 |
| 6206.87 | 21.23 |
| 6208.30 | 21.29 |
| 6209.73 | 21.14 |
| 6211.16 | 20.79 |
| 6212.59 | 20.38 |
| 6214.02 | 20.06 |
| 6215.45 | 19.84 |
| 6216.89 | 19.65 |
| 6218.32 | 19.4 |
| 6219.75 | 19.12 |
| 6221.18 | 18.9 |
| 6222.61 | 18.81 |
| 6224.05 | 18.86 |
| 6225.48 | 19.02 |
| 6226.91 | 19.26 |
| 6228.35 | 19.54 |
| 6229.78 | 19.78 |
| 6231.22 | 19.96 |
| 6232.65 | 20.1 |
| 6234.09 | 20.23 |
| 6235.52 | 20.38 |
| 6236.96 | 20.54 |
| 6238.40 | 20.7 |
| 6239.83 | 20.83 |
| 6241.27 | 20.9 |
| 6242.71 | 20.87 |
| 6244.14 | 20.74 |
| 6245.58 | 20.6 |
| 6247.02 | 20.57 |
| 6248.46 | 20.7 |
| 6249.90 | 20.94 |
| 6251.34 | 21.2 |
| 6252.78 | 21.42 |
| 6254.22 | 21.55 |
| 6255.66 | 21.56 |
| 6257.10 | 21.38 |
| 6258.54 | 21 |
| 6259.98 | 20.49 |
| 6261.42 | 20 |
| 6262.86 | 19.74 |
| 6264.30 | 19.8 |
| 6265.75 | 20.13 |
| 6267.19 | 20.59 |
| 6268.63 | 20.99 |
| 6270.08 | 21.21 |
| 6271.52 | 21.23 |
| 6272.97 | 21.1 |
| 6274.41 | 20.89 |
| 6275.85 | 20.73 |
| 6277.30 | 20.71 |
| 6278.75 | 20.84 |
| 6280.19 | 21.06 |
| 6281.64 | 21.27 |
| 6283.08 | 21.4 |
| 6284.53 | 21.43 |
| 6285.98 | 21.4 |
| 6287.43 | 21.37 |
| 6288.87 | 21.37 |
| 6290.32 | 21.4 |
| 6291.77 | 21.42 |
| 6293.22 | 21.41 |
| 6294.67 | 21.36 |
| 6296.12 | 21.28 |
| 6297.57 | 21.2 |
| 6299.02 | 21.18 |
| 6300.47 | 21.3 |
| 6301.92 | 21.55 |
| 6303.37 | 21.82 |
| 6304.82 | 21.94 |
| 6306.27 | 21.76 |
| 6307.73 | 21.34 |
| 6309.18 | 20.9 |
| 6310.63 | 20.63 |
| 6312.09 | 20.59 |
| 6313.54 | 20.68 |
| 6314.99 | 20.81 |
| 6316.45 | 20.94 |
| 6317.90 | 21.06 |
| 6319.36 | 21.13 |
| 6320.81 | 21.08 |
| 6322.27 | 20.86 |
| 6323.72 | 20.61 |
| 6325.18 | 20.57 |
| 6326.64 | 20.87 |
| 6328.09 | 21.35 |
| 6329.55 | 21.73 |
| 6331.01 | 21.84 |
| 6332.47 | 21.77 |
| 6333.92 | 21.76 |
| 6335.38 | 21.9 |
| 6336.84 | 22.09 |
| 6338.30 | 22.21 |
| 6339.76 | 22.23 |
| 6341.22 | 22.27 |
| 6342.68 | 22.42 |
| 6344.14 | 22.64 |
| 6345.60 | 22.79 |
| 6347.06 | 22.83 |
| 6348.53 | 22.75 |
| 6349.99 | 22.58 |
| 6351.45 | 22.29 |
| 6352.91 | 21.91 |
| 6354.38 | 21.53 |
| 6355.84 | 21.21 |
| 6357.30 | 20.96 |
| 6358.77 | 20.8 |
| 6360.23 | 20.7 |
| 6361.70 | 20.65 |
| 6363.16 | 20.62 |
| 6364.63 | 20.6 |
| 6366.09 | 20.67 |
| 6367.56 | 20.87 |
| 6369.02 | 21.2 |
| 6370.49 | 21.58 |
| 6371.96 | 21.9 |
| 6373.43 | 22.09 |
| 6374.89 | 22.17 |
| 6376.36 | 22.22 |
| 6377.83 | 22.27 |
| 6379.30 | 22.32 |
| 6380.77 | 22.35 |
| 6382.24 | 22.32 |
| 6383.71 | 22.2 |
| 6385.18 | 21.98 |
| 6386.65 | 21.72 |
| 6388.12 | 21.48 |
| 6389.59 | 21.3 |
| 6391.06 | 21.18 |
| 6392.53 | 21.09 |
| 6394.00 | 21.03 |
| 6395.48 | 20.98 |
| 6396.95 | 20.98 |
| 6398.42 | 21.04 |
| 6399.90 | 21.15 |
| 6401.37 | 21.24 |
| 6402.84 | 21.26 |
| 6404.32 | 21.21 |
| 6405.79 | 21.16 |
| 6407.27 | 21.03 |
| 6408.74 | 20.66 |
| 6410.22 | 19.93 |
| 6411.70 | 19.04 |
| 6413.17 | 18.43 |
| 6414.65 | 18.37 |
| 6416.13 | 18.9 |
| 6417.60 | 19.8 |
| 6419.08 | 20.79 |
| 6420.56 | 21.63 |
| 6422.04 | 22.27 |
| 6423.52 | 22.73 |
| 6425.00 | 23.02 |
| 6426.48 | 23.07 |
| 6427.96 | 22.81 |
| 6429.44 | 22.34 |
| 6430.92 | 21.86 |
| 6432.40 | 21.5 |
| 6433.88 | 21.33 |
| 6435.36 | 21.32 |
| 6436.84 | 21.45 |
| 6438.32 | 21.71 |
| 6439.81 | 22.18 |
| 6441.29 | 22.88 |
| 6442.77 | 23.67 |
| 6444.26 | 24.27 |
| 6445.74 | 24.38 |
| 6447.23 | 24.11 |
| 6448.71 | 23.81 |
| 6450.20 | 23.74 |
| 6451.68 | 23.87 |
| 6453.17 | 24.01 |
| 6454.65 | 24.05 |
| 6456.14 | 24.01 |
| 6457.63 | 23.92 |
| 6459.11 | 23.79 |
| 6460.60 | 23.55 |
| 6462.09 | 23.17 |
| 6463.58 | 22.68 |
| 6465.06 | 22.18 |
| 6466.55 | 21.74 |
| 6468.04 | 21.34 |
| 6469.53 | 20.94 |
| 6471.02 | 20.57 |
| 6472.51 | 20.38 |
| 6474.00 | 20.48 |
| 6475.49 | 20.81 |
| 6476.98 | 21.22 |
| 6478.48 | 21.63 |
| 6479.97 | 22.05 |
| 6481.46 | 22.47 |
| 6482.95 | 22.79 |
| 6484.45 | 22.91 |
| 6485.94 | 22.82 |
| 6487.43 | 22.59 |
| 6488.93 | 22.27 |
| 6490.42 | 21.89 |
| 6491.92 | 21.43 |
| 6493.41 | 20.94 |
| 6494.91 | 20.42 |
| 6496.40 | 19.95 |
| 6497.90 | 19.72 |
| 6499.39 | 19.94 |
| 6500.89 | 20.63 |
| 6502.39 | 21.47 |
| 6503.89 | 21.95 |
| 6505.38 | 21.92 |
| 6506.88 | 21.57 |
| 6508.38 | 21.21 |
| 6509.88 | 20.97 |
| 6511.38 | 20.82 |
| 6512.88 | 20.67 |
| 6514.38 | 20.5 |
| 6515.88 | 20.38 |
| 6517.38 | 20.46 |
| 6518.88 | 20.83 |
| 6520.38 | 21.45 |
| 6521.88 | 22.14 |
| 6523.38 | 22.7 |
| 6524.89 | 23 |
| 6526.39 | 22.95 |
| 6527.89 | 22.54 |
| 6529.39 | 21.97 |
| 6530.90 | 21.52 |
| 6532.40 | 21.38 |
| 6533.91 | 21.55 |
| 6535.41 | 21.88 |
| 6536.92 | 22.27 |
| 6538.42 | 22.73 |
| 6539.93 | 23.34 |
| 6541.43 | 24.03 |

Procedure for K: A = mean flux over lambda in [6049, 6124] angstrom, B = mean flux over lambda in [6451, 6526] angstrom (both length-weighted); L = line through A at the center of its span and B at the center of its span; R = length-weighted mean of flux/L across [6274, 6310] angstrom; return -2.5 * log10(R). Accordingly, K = 0.02 mag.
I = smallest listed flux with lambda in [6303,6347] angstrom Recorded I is 20.57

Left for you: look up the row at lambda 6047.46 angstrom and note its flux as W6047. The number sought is 21.19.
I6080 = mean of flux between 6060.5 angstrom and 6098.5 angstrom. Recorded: 21.7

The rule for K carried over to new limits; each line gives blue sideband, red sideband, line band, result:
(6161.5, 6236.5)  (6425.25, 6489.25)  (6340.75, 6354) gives -0.04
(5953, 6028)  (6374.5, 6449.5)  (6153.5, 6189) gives 0.07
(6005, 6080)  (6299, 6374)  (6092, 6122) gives -0.04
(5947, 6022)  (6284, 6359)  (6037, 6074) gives 0.00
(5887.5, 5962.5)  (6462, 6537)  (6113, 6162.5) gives -0.03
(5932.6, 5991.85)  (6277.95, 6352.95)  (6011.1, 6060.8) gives 0.04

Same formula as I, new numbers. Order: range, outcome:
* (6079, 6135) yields 20.2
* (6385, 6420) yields 18.37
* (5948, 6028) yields 19.77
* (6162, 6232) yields 18.81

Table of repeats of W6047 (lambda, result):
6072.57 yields 22.03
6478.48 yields 21.63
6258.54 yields 21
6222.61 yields 18.81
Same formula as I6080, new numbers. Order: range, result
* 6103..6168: 21.4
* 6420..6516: 22.1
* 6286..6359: 21.5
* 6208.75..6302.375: 20.6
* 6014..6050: 21.5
